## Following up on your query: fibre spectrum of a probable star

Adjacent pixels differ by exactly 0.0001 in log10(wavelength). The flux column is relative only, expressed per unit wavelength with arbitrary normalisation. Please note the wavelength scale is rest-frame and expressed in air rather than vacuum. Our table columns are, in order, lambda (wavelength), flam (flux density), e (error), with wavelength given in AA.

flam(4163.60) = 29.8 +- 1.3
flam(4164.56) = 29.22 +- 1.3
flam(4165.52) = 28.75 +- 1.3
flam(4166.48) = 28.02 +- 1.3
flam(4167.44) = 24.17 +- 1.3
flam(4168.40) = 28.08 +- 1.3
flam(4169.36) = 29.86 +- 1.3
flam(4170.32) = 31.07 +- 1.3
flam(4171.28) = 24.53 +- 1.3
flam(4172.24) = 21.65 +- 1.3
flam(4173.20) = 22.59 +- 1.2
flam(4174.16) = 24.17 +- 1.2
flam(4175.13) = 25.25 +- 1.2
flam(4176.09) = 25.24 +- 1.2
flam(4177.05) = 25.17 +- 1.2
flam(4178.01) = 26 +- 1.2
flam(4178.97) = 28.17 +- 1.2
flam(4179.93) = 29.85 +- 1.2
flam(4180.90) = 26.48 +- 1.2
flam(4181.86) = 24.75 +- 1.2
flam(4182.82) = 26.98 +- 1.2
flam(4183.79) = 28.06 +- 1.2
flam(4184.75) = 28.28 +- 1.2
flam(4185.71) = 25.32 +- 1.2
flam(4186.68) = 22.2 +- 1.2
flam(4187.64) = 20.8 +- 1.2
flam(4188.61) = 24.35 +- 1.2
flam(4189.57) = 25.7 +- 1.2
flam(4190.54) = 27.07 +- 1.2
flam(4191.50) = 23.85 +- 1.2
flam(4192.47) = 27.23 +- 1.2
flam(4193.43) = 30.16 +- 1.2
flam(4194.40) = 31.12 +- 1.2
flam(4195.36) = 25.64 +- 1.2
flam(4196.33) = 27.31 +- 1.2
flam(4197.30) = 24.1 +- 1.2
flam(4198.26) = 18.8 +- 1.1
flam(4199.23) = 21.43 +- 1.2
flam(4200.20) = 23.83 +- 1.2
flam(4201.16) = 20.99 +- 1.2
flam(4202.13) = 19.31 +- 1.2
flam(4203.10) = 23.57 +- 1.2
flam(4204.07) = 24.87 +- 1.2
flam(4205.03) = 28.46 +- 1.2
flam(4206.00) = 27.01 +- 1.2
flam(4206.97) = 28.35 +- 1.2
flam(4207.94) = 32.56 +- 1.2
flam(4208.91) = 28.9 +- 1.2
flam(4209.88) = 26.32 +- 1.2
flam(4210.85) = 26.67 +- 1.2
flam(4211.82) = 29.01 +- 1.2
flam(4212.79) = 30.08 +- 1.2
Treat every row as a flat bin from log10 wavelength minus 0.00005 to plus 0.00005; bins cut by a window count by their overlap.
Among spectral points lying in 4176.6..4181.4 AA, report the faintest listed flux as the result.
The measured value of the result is 25.17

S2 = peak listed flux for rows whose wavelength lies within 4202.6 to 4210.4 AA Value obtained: 32.56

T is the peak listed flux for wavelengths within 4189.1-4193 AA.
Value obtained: 27.23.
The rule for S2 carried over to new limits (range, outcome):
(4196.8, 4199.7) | 24.1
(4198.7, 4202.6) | 23.83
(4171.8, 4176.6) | 25.25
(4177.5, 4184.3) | 29.85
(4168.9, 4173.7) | 31.07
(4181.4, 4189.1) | 28.28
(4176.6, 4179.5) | 28.17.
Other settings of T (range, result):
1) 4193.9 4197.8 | 31.12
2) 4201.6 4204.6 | 24.87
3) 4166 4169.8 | 29.86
